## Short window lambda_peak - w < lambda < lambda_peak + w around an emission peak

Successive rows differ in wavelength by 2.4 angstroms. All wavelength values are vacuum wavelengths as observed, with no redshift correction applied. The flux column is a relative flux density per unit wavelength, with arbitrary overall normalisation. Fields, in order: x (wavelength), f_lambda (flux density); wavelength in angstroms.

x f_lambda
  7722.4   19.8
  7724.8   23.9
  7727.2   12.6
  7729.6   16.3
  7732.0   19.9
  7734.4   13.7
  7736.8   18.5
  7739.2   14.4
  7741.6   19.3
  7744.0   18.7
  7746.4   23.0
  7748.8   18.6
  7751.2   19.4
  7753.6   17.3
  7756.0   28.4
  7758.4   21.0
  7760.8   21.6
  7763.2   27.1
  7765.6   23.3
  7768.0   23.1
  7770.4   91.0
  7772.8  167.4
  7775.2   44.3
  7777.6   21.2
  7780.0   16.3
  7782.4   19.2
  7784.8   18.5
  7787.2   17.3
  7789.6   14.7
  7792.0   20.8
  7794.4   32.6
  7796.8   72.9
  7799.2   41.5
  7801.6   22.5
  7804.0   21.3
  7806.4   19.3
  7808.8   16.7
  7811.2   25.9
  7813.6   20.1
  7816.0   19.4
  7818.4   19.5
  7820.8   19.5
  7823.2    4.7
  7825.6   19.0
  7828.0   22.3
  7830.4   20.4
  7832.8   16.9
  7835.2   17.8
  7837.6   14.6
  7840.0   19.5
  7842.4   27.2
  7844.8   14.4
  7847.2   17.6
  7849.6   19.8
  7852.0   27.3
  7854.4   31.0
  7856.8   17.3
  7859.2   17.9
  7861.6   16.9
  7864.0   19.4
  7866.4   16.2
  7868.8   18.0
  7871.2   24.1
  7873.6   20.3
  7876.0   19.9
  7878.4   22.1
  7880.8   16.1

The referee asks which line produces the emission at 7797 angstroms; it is [N II]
